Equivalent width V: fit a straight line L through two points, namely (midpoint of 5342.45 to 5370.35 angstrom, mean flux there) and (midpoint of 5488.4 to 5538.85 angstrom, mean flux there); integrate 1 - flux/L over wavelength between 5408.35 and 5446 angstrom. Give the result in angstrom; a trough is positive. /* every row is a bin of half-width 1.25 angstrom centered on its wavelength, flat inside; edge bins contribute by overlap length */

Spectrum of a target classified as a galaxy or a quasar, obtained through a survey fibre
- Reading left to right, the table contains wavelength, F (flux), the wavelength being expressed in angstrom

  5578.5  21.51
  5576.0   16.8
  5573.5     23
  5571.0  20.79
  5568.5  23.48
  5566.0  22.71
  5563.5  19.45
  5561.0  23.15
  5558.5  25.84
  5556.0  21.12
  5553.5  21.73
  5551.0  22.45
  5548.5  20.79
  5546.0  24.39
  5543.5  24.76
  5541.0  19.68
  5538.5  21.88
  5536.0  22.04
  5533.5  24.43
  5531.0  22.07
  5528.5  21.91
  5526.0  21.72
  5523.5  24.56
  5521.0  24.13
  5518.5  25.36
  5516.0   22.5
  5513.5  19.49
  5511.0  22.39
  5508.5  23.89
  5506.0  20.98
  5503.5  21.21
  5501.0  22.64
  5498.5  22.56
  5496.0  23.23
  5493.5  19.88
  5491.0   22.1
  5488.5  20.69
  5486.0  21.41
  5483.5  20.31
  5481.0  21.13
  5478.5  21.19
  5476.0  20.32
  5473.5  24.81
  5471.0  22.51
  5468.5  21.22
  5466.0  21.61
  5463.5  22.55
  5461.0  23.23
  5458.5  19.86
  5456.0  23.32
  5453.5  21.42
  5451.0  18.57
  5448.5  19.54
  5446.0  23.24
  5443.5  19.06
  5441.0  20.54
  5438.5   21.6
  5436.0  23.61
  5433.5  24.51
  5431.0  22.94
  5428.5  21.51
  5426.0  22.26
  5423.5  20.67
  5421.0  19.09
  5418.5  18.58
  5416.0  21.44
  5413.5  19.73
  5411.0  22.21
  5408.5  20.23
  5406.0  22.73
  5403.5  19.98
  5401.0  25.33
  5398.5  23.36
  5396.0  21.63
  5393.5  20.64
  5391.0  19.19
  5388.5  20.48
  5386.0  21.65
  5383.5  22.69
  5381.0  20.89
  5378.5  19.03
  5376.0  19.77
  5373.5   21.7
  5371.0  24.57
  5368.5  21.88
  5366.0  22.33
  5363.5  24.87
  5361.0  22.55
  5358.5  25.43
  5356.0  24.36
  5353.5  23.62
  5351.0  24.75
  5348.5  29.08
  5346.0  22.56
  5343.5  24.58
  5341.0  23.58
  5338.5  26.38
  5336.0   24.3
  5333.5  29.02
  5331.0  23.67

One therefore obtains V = 3.37 angstrom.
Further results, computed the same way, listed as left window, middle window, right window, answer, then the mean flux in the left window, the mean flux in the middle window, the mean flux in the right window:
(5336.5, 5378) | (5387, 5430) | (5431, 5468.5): 2.8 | 23.8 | 21.1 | 21.6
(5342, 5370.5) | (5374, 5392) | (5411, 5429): 1.6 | 24.2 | 20.6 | 20.5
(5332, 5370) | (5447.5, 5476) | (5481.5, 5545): 1.6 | 24.6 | 21.7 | 22.2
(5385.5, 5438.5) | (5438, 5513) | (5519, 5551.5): 2.0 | 21.5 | 21.5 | 22.7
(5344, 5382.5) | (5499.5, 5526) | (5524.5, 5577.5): -0.4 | 23.2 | 22.7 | 22.1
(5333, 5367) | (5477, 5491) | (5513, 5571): 1.3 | 24.7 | 21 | 22.6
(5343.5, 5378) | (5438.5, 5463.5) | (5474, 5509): 1.2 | 23.6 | 21.1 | 21.6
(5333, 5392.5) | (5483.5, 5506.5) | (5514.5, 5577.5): 1.1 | 23.2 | 21.6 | 22.4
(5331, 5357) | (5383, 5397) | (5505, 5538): 2.0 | 25.2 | 20.9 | 22.7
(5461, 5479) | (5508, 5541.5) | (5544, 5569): -0.3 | 22.1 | 22.6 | 22.5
